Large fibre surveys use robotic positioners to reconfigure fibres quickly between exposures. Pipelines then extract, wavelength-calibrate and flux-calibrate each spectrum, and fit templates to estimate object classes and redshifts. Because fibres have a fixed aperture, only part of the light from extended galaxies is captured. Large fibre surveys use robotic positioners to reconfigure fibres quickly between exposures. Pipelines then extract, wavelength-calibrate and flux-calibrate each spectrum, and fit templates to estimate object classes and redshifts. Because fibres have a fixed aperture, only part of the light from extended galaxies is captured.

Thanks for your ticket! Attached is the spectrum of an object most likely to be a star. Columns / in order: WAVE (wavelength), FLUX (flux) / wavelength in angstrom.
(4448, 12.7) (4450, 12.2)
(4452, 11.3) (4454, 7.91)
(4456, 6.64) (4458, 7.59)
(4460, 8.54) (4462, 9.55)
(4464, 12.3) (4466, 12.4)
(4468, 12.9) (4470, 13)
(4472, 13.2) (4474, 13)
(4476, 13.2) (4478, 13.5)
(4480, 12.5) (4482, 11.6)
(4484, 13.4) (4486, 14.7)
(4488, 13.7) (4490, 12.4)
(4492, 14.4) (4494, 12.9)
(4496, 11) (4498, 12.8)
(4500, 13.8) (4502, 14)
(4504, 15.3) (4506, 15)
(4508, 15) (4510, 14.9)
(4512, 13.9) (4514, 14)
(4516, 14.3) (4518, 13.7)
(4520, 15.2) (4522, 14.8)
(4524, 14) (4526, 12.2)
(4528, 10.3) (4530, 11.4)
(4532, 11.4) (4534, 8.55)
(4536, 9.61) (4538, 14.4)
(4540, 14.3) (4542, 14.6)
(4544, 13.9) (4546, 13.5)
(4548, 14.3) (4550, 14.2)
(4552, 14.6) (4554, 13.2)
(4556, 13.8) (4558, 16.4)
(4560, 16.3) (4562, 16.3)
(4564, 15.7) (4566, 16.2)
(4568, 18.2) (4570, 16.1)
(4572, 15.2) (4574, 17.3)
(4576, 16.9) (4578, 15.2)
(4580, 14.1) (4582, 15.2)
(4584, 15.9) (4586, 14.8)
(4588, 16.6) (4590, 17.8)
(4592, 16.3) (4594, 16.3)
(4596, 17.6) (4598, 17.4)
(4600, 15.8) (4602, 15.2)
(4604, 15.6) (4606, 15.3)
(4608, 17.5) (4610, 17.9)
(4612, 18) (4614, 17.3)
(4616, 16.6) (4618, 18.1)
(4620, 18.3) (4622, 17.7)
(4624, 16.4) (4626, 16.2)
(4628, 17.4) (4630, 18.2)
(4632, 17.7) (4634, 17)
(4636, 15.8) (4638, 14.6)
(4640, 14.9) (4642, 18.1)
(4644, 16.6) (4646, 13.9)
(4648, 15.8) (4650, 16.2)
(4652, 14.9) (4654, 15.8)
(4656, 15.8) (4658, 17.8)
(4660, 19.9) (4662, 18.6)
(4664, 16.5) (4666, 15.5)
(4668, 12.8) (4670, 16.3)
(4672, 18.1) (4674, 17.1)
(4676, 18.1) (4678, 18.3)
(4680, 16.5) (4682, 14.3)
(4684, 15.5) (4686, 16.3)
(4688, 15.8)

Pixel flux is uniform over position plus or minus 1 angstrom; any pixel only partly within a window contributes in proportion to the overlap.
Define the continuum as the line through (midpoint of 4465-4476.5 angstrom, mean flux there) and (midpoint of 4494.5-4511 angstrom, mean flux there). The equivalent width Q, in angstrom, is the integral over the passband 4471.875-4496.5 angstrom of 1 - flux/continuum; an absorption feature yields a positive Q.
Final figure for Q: 0.5 angstrom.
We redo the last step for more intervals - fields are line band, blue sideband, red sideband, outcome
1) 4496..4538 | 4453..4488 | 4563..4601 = 0.89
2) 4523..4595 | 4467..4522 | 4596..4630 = 4.22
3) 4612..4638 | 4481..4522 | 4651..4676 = -1.92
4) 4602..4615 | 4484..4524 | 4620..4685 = -0.84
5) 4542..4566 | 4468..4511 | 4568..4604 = 0.74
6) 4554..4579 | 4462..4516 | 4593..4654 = -1.29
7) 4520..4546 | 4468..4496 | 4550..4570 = 3.75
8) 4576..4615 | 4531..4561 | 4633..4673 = -4.02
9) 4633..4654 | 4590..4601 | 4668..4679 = 1.51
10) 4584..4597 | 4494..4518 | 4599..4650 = -0.54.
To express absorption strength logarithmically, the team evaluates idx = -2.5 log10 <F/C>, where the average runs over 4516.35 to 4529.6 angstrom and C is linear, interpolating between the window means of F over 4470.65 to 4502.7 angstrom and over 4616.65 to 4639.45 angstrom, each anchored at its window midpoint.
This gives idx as 0.06 mag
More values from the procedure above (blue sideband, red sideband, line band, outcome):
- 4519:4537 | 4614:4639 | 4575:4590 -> -0.07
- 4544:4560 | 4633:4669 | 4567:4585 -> -0.08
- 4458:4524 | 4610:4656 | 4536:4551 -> 0.05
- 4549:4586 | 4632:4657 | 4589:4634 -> -0.09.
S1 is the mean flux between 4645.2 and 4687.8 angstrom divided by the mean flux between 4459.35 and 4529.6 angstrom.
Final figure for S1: 1.24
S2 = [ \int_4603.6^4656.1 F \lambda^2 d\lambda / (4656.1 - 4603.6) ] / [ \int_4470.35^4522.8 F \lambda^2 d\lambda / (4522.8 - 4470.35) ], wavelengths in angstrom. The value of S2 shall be 1.29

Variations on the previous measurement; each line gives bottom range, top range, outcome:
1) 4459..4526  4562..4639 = 1.31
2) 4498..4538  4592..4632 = 1.34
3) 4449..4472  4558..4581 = 1.61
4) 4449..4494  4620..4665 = 1.52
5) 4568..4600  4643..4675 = 1.04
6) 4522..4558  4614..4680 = 1.35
